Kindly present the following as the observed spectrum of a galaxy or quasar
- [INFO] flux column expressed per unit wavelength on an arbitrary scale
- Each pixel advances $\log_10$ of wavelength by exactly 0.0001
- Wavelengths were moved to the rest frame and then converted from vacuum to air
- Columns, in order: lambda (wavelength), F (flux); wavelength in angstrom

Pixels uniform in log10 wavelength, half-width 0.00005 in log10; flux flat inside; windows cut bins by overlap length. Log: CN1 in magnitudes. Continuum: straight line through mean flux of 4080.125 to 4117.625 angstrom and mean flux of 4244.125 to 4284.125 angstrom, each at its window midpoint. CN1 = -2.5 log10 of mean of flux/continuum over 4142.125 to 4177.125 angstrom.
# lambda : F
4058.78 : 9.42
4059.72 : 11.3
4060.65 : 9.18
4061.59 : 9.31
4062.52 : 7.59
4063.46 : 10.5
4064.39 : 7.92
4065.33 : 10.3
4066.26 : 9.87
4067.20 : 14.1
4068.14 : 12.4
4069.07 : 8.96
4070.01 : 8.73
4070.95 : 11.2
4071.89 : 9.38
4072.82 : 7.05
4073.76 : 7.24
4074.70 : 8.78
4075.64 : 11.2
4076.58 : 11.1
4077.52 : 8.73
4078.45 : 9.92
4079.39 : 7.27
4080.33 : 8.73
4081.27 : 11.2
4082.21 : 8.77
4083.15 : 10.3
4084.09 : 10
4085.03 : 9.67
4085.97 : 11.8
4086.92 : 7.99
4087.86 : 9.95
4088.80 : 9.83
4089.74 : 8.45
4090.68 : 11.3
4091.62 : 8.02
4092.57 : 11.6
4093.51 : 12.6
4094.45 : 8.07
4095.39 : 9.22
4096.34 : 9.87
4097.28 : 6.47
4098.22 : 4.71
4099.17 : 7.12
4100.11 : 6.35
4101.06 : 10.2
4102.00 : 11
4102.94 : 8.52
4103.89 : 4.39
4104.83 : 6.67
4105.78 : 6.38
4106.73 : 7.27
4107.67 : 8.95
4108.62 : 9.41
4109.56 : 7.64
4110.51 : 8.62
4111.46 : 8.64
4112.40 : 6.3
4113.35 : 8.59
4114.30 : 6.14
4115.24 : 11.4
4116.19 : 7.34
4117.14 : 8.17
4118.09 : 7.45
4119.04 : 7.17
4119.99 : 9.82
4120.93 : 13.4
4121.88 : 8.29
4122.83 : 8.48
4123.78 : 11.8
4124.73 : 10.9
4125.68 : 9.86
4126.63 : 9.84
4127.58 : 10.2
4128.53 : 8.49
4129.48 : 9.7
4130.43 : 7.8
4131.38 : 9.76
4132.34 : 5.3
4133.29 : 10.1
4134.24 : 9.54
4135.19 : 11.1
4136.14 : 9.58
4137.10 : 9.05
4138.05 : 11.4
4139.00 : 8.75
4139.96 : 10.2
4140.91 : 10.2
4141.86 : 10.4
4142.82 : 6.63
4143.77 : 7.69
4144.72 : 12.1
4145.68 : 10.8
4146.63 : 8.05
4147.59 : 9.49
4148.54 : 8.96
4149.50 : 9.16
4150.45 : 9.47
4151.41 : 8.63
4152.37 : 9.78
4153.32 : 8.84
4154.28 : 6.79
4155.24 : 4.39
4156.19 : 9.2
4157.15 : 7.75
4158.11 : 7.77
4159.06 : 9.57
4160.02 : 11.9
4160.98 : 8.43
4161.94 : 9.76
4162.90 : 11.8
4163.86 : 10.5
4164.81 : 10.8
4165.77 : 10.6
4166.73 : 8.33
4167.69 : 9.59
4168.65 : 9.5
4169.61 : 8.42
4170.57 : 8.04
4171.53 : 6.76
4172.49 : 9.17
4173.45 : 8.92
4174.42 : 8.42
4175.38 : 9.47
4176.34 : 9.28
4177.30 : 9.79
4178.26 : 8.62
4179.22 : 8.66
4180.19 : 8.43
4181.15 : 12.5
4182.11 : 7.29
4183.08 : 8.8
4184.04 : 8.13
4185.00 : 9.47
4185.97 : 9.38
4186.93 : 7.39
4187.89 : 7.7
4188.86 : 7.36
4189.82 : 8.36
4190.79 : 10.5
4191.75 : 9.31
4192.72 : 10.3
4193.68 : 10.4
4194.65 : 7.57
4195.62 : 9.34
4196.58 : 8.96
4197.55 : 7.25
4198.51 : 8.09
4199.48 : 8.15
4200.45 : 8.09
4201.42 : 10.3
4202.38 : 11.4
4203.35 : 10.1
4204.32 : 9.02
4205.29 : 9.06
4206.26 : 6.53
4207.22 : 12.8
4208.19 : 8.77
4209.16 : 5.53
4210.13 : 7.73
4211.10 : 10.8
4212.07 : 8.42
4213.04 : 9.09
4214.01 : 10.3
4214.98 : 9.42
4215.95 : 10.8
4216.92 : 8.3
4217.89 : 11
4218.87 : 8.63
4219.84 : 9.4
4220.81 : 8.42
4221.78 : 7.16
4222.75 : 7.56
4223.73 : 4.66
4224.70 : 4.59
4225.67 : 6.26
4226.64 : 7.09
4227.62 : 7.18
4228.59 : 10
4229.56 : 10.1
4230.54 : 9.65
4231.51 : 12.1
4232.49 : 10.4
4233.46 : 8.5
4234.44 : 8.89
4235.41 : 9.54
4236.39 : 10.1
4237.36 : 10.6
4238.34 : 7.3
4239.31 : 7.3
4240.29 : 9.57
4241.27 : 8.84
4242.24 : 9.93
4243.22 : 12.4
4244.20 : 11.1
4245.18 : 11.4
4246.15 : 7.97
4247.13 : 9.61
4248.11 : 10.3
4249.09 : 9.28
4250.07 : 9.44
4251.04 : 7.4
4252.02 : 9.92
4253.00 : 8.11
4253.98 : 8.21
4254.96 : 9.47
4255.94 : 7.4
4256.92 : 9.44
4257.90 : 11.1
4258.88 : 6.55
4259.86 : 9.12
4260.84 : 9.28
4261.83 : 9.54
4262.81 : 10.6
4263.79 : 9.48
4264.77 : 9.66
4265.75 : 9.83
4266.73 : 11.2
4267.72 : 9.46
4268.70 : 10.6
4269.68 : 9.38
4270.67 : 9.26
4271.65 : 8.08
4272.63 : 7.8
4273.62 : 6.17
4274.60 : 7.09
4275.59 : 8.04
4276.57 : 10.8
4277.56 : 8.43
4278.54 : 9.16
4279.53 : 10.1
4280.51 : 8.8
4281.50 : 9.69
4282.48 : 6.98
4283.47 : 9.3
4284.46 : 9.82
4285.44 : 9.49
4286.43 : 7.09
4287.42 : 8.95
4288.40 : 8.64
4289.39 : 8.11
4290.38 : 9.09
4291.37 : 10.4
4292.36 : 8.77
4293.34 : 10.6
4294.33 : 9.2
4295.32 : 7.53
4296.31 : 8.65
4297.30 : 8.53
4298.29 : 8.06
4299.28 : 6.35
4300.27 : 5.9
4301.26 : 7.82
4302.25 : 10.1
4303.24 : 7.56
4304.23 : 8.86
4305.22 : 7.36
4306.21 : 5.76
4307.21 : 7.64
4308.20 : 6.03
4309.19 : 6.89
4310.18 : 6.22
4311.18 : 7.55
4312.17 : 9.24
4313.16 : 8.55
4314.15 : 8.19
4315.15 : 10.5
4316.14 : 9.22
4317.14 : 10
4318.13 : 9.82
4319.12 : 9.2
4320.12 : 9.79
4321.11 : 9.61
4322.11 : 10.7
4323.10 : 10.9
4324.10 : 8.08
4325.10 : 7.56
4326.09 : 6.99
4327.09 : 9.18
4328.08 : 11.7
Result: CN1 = -0.02 mag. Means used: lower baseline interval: 8.69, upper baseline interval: 9.12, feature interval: 9.04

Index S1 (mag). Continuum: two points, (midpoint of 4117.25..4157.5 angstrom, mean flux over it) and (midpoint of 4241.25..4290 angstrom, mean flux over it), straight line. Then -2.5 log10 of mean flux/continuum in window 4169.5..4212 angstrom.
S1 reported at 0.04 mag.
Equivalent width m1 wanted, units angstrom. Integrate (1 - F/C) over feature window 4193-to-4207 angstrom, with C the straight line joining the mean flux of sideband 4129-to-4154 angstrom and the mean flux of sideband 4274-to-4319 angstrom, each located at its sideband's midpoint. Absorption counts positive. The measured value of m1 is 0.03 angstrom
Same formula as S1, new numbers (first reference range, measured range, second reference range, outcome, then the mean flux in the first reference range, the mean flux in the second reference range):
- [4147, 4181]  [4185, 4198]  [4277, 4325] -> 0.02 mag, 9.03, 8.6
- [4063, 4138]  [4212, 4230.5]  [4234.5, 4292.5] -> 0.10 mag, 9.12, 9.16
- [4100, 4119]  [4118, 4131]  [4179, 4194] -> -0.17 mag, 7.98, 8.99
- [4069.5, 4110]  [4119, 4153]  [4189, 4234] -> -0.08 mag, 8.91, 8.84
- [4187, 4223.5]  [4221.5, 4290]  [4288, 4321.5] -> -0.04 mag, 8.92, 8.4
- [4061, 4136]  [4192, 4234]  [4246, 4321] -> 0.01 mag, 9.09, 8.74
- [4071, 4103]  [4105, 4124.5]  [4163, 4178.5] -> 0.08 mag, 9.22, 9.21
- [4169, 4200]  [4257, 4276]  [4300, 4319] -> -0.09 mag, 8.76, 8.11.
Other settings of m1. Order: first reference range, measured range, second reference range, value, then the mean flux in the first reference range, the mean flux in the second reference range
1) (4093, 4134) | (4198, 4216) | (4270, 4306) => -1.3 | 8.58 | 8.5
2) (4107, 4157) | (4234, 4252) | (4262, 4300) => -1.1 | 9.02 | 8.91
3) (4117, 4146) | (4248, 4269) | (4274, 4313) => -1.8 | 9.49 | 8.32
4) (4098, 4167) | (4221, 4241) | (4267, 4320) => 0.6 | 8.92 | 8.52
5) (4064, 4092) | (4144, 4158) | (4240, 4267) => 1.2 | 9.68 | 9.49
